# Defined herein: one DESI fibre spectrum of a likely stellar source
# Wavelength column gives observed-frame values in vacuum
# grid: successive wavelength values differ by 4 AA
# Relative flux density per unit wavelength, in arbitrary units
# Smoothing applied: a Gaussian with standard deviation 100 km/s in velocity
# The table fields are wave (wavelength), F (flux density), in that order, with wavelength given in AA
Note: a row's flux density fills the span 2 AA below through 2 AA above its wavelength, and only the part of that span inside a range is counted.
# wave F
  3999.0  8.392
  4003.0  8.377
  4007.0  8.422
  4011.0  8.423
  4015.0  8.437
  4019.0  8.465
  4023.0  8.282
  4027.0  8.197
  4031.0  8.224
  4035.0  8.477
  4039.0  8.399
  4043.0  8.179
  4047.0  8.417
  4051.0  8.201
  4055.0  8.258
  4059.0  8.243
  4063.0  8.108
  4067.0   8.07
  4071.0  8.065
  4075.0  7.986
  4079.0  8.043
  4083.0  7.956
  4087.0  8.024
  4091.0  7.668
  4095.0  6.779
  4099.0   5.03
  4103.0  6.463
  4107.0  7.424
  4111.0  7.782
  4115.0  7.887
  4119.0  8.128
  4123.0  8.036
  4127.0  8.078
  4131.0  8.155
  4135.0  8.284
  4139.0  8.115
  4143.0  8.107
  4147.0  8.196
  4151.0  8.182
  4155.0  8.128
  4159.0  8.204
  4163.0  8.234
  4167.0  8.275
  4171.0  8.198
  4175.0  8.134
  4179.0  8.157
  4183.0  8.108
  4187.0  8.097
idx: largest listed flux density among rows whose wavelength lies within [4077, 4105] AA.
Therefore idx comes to 8.043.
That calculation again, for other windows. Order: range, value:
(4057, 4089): 8.243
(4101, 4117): 7.887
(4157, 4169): 8.275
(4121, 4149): 8.284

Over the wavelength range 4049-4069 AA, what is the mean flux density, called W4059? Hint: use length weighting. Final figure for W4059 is 8.18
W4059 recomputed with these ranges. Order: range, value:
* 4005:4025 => 8.41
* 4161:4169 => 8.25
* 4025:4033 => 8.21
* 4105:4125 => 7.85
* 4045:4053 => 8.31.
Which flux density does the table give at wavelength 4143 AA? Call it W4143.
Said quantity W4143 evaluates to 8.107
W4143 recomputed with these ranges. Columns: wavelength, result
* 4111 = 7.782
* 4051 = 8.201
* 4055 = 8.258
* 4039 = 8.399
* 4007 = 8.422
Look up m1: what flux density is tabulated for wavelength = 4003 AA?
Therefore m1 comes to 8.377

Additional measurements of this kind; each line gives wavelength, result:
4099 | 5.03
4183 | 8.108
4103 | 6.463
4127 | 8.078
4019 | 8.465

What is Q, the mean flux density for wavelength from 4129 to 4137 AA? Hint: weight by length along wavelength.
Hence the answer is 8.22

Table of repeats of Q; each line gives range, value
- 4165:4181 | 8.19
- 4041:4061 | 8.26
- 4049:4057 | 8.23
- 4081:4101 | 7.09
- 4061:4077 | 8.06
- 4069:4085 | 8.01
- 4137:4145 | 8.11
